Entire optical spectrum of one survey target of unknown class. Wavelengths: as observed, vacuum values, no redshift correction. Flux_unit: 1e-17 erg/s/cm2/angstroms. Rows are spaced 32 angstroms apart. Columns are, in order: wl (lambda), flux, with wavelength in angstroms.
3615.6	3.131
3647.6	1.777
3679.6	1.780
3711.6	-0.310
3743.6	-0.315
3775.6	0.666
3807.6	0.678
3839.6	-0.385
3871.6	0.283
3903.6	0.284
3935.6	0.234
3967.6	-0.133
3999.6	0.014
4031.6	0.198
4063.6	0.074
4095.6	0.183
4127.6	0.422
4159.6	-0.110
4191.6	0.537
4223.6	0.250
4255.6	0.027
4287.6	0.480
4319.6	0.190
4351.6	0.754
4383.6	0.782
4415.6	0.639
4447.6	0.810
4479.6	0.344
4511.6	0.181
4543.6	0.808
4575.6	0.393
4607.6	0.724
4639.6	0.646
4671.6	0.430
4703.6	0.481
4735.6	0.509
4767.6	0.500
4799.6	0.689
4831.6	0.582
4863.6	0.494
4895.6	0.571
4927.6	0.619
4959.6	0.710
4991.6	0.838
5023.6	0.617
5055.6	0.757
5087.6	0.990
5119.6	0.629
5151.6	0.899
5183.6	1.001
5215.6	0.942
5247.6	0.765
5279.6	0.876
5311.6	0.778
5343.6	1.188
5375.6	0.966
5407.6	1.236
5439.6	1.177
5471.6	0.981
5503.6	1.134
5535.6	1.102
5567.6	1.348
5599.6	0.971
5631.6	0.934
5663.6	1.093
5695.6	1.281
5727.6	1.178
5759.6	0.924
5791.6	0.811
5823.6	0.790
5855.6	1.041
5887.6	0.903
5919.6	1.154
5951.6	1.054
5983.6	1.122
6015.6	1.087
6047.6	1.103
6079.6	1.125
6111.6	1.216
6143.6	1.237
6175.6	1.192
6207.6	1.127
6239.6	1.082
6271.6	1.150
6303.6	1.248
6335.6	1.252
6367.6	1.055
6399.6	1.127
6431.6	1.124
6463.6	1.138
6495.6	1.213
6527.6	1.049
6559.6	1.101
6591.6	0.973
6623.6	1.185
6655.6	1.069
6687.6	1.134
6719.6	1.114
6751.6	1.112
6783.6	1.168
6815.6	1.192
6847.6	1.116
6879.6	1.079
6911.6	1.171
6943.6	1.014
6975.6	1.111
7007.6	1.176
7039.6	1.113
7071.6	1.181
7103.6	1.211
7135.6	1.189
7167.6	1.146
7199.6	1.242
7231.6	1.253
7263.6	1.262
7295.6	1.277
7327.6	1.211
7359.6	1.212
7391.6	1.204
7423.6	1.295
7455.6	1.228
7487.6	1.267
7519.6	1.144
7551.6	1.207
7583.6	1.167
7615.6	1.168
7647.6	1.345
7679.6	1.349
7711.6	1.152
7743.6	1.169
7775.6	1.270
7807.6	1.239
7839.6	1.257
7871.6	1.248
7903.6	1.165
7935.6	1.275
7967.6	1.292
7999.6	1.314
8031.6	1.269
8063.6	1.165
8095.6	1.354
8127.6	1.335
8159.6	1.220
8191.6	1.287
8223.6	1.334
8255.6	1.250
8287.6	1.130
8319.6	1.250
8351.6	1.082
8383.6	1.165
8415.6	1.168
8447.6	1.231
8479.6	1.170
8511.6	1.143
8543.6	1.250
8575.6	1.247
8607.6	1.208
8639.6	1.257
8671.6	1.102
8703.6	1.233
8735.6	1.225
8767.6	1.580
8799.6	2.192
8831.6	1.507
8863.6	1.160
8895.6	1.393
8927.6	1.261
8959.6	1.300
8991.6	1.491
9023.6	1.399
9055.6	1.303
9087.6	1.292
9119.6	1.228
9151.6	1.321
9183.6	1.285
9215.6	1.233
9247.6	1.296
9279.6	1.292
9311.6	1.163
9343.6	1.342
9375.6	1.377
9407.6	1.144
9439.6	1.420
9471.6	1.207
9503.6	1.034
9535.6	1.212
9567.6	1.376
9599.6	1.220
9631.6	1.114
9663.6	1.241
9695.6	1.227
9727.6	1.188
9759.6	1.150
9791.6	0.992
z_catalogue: 0.339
